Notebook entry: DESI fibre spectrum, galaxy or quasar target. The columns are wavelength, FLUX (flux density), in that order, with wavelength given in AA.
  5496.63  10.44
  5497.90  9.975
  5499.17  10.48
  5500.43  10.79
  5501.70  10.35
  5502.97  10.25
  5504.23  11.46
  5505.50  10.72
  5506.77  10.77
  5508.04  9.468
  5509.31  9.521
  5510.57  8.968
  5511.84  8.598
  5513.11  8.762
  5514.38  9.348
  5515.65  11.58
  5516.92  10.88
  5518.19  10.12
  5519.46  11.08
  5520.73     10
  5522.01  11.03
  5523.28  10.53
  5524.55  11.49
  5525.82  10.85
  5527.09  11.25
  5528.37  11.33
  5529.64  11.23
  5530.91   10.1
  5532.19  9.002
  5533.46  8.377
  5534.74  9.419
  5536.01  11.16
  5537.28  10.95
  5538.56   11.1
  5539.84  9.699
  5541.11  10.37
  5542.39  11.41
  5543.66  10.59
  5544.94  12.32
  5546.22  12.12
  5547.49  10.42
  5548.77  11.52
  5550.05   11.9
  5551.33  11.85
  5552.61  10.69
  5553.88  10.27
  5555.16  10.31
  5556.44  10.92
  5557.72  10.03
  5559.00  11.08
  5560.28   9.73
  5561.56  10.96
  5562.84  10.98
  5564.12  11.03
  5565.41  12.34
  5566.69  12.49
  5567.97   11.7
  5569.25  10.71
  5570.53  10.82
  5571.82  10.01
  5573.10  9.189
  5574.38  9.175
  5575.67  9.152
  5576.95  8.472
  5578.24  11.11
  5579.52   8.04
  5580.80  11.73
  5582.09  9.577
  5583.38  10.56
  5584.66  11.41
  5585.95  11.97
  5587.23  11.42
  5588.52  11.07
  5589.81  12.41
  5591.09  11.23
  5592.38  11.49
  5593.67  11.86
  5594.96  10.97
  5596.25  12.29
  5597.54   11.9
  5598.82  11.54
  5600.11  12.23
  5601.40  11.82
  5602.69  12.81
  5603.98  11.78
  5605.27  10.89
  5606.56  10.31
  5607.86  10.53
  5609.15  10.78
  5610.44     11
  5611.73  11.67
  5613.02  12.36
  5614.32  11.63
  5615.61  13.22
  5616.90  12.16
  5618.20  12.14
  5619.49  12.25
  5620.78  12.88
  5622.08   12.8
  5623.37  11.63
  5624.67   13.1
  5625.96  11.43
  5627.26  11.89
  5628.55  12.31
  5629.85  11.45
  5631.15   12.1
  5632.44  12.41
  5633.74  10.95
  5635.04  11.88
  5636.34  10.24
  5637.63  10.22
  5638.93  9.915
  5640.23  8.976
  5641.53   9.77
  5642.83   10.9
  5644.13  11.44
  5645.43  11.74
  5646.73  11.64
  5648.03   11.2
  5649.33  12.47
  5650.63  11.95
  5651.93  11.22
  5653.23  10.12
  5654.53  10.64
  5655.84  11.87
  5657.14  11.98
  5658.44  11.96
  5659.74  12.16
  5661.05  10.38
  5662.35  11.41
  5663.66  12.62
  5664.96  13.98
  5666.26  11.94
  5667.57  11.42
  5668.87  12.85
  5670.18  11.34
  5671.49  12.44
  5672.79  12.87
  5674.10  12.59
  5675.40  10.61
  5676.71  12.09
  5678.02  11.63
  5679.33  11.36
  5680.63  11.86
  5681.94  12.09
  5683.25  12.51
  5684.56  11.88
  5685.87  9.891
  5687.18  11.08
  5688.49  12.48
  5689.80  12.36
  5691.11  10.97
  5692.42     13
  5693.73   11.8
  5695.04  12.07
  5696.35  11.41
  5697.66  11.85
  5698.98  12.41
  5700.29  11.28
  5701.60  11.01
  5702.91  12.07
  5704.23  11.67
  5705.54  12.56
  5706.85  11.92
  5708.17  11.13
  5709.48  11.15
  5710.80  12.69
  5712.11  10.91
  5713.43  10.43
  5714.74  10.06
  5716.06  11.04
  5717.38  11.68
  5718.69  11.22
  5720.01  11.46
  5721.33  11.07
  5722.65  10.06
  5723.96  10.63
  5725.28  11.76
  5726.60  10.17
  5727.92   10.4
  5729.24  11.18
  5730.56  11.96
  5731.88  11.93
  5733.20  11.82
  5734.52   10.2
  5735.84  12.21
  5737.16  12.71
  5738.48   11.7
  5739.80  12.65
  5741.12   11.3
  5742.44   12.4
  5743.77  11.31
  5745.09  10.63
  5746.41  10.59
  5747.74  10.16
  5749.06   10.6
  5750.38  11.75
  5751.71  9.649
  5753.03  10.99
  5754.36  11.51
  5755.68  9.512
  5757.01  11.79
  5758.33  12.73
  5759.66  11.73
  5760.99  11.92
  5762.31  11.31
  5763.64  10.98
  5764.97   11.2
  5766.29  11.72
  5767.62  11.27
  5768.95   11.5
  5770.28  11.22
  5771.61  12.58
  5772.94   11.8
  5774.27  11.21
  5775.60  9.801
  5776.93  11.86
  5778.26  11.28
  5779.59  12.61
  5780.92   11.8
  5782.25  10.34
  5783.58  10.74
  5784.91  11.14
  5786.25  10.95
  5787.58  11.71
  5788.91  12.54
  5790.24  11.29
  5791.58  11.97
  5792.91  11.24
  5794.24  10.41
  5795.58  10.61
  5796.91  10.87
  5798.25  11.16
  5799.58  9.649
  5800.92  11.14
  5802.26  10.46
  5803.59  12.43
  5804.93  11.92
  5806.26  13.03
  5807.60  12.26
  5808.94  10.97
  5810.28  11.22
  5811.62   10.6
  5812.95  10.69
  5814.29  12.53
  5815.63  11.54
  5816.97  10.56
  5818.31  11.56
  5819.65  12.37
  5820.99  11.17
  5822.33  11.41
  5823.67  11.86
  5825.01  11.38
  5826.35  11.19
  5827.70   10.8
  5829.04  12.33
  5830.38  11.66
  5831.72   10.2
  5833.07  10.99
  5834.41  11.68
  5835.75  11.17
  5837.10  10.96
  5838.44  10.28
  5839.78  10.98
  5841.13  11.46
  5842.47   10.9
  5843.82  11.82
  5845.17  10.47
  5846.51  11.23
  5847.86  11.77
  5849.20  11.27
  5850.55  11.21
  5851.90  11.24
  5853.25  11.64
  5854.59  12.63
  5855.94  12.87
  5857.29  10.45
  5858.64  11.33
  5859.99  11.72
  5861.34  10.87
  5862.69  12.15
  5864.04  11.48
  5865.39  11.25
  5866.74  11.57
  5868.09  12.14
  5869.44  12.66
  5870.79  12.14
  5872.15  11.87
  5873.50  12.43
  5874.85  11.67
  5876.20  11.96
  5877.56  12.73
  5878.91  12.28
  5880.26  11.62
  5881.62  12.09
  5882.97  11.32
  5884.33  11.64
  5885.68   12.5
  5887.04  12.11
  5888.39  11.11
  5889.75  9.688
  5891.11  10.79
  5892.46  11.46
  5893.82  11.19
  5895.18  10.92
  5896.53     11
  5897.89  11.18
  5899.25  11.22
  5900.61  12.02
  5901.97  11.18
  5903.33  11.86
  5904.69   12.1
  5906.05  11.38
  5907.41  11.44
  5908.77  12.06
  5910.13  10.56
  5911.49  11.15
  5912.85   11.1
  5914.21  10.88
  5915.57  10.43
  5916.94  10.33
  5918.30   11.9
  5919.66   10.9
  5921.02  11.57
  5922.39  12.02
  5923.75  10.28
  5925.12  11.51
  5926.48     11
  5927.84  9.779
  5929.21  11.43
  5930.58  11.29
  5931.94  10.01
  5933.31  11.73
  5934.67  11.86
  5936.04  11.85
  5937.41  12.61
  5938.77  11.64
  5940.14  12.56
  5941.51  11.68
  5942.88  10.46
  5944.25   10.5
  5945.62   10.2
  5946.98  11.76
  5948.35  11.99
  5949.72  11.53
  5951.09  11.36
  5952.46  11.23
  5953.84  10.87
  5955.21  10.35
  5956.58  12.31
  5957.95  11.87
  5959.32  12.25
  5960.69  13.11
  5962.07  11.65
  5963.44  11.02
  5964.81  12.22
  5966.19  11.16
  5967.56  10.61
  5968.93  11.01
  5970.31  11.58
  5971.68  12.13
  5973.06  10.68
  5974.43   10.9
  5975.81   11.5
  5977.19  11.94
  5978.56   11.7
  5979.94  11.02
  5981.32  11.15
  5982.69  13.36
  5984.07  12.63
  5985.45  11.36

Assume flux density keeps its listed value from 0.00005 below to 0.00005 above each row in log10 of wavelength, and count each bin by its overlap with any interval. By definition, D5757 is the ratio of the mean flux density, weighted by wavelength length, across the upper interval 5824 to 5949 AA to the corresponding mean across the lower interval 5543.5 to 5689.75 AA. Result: 1.0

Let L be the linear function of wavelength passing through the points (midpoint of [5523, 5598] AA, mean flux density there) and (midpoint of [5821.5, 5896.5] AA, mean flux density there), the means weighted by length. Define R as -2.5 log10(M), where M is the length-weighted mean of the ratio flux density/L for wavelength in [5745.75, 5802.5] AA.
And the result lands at 0.01 mag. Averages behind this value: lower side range 10.8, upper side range 11.5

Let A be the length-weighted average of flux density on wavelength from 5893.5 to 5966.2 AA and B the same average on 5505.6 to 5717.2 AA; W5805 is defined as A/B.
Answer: 1.0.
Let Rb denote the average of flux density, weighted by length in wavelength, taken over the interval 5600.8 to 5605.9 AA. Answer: 11.8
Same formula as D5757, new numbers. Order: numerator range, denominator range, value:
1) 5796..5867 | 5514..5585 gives 1.07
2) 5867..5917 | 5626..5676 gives 1.00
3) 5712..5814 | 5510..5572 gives 1.05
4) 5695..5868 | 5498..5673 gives 1.02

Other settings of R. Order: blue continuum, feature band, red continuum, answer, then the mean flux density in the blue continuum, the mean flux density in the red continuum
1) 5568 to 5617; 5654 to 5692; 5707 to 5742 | -0.06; 11.1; 11.3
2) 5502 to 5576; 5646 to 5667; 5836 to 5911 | -0.08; 10.6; 11.5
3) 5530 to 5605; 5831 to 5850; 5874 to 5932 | 0.02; 10.9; 11.3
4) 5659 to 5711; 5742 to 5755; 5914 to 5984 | 0.08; 11.9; 11.4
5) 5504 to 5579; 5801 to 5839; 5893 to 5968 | -0.03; 10.5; 11.3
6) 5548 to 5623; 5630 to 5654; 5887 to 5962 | 0.01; 11.2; 11.3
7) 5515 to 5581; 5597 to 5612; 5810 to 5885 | -0.06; 10.7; 11.5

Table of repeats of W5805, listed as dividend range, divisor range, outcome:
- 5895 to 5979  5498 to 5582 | 1.08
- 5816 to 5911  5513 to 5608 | 1.06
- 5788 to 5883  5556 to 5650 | 1.02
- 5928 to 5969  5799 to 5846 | 1.01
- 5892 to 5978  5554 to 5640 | 1.01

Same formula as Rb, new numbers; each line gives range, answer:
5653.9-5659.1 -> 11.6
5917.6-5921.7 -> 11.5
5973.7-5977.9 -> 11.5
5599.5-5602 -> 12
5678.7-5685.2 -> 11.9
